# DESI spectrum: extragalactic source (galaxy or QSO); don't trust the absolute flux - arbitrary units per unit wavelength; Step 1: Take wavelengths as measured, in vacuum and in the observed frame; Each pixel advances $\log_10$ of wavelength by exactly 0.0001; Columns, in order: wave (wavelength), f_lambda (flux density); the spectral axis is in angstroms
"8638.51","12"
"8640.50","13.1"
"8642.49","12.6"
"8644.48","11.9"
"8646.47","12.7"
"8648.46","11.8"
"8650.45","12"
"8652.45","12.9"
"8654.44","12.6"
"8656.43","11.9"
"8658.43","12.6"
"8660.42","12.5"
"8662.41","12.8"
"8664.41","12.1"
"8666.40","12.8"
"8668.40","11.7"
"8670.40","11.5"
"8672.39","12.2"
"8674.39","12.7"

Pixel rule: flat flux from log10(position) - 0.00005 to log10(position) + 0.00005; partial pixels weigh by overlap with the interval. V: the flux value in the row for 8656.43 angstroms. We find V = 11.9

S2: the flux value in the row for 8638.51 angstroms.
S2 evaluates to 12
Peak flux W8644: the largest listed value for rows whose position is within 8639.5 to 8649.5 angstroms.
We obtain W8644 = 13.1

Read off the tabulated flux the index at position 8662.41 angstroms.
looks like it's 12.8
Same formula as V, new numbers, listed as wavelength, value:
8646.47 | 12.7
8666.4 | 12.8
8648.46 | 11.8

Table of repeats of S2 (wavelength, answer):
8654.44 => 12.6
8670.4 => 11.5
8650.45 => 12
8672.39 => 12.2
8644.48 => 11.9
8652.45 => 12.9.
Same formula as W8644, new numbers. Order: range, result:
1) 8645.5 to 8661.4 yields 12.9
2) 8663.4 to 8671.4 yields 12.8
